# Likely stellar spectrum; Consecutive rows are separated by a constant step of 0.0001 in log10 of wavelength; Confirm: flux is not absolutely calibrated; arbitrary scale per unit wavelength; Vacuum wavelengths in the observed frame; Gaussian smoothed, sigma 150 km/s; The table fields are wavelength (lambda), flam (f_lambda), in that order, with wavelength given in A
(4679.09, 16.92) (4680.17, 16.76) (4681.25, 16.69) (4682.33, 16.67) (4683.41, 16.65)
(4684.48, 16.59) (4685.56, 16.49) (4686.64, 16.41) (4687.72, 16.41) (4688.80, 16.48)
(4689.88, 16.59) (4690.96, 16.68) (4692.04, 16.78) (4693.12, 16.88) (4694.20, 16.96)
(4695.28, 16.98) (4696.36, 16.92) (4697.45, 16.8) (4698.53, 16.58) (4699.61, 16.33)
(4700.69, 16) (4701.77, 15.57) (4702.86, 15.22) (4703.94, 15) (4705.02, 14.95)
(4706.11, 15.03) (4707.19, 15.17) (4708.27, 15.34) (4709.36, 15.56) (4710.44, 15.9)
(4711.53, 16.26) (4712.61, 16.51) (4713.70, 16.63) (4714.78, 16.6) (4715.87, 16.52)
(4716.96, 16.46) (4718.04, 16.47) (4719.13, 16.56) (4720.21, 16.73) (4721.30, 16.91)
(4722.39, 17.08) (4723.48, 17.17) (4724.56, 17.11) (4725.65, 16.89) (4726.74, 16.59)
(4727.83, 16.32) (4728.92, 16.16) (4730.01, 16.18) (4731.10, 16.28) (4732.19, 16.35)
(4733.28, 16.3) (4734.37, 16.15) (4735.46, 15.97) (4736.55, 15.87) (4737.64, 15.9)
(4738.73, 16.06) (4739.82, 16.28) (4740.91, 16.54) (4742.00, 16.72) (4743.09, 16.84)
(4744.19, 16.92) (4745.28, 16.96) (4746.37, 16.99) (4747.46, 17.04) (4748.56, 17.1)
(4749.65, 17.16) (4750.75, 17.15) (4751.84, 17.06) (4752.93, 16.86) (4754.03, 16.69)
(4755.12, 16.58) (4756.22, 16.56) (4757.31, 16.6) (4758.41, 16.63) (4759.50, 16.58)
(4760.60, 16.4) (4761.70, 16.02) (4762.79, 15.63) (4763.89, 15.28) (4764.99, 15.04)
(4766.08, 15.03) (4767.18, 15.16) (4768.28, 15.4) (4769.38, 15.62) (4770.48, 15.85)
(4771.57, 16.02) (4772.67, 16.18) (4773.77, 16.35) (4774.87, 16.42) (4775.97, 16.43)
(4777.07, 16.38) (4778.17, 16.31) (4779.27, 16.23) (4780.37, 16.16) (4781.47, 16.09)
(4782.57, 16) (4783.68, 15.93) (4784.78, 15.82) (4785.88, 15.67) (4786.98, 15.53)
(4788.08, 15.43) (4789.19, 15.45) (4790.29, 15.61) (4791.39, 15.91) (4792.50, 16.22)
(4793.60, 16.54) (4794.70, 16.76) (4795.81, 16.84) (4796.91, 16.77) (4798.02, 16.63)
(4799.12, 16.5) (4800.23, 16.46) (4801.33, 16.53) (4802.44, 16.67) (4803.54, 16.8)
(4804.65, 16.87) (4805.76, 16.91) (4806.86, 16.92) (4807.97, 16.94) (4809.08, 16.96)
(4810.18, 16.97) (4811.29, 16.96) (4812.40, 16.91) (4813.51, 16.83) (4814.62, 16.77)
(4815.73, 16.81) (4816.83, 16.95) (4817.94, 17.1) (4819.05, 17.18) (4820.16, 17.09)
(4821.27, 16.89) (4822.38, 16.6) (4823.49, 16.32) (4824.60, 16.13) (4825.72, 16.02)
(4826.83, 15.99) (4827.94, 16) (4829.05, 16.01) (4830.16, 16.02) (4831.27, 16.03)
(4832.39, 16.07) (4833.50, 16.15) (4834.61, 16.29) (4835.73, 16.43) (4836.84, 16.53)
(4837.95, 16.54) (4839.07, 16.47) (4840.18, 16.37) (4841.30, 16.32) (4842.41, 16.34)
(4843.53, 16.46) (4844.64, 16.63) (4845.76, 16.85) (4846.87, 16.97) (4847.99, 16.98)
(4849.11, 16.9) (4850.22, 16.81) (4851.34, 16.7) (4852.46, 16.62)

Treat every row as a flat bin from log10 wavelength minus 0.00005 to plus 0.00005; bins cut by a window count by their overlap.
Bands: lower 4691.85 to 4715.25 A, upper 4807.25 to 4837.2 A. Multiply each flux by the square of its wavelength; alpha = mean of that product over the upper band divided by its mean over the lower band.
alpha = 1.1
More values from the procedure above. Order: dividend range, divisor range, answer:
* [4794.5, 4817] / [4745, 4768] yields 1.05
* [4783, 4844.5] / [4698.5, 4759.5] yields 1.04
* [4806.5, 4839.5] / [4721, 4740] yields 1.05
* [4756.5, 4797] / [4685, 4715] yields 1.02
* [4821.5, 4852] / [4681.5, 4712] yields 1.08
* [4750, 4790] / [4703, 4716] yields 1.05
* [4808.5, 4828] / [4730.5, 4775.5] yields 1.05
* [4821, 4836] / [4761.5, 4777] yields 1.05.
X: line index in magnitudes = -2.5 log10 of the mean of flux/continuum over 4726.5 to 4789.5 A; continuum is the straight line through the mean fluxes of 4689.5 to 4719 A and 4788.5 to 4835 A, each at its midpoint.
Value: 0.01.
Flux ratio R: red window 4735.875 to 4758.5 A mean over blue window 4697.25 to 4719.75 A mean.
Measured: 1.05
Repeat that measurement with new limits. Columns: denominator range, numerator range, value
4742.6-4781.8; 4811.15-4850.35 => 1.01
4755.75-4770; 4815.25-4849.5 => 1.04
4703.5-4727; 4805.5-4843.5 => 1.02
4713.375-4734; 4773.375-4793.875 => 0.97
